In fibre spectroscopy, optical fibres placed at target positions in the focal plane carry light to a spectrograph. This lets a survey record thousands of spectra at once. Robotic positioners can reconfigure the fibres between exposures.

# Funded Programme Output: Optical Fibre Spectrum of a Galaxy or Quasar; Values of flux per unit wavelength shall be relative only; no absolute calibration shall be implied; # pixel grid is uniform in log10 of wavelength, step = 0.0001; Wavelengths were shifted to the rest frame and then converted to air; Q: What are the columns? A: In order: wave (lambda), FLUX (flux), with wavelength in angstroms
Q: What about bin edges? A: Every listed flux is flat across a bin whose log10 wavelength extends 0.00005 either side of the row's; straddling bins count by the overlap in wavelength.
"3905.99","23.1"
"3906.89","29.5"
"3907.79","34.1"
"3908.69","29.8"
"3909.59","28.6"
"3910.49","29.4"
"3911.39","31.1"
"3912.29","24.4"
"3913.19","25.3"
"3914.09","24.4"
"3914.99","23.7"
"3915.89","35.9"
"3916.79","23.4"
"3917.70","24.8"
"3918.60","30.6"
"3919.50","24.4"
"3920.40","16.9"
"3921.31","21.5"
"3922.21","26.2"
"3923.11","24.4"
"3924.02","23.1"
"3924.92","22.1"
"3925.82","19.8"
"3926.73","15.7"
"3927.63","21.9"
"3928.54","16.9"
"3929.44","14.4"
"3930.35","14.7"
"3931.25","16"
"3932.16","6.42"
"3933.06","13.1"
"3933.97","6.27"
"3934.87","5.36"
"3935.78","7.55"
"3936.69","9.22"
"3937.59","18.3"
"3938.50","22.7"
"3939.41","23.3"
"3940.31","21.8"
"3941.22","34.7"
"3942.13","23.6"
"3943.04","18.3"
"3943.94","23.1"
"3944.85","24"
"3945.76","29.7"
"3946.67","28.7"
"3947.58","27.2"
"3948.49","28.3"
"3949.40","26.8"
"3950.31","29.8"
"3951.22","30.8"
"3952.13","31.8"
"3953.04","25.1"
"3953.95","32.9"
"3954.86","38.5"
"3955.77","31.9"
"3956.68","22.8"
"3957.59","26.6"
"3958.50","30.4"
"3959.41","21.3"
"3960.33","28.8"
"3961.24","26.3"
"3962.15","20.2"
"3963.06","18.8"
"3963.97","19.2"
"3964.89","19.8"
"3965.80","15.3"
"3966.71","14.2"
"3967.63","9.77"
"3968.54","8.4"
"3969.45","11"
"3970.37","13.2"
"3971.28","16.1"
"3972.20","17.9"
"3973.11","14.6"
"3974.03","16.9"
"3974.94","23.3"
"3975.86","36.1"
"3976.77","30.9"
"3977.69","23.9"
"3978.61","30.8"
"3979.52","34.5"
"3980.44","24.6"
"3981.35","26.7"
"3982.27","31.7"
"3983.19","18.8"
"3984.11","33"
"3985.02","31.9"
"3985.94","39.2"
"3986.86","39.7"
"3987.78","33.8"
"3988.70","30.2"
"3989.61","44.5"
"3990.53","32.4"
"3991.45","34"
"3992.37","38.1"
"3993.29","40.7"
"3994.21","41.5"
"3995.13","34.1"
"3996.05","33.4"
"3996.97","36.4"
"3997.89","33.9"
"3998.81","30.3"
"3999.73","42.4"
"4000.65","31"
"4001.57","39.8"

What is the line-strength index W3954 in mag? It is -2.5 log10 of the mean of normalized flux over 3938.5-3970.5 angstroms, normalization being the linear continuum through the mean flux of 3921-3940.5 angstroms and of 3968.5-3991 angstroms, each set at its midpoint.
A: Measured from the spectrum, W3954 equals -0.132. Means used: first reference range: 16.8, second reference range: 26.9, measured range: 24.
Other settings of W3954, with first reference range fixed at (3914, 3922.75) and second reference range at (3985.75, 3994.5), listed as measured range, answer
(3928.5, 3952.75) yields 0.384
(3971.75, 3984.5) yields 0.335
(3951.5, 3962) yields 0.110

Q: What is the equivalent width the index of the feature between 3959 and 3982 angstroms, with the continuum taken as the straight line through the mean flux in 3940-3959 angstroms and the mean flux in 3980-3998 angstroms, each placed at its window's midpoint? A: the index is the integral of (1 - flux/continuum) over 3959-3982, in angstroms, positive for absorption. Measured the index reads 7.5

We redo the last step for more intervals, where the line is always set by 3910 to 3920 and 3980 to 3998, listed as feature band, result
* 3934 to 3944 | 3.8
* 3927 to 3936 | 5.1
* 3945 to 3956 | 0.2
